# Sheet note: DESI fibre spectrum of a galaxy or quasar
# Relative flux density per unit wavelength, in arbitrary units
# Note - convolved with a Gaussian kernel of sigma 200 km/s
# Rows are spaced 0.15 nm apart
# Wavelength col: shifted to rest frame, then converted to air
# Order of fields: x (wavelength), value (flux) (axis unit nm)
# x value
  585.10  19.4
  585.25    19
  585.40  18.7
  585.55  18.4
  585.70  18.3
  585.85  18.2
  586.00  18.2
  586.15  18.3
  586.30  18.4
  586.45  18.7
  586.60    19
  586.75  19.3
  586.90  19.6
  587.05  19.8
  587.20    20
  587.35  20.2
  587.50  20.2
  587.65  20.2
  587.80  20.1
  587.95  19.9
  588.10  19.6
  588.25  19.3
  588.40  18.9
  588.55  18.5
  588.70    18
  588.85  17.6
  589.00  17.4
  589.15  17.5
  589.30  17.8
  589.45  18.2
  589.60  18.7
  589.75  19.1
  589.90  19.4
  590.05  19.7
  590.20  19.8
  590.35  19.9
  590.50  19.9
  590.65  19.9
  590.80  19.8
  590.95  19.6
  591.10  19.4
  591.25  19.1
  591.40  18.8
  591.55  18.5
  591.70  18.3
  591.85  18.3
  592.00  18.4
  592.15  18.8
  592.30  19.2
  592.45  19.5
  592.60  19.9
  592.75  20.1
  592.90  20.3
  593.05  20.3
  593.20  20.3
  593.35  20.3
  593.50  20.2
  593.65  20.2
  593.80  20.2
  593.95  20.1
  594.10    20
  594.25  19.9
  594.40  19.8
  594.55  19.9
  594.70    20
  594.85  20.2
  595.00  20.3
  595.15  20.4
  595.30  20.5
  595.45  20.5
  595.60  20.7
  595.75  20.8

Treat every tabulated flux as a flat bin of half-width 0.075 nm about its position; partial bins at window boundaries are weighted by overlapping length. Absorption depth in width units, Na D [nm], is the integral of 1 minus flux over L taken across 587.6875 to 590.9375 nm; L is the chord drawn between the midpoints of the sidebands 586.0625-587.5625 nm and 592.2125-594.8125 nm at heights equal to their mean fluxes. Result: 0.093 nm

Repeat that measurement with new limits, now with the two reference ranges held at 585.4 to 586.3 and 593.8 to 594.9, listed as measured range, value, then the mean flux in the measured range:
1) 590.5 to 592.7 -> 0.035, 19.1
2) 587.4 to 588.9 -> -0.040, 19.3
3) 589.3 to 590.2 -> 0.005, 19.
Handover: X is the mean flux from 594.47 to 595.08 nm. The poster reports 20.1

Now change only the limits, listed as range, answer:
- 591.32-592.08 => 18.5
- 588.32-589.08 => 18.1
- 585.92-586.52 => 18.4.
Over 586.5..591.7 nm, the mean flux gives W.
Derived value 19.2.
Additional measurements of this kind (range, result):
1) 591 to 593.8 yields 19.5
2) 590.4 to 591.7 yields 19.3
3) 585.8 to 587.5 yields 19.1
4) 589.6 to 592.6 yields 19.2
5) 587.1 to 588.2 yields 20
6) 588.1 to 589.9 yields 18.4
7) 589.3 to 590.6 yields 19.3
